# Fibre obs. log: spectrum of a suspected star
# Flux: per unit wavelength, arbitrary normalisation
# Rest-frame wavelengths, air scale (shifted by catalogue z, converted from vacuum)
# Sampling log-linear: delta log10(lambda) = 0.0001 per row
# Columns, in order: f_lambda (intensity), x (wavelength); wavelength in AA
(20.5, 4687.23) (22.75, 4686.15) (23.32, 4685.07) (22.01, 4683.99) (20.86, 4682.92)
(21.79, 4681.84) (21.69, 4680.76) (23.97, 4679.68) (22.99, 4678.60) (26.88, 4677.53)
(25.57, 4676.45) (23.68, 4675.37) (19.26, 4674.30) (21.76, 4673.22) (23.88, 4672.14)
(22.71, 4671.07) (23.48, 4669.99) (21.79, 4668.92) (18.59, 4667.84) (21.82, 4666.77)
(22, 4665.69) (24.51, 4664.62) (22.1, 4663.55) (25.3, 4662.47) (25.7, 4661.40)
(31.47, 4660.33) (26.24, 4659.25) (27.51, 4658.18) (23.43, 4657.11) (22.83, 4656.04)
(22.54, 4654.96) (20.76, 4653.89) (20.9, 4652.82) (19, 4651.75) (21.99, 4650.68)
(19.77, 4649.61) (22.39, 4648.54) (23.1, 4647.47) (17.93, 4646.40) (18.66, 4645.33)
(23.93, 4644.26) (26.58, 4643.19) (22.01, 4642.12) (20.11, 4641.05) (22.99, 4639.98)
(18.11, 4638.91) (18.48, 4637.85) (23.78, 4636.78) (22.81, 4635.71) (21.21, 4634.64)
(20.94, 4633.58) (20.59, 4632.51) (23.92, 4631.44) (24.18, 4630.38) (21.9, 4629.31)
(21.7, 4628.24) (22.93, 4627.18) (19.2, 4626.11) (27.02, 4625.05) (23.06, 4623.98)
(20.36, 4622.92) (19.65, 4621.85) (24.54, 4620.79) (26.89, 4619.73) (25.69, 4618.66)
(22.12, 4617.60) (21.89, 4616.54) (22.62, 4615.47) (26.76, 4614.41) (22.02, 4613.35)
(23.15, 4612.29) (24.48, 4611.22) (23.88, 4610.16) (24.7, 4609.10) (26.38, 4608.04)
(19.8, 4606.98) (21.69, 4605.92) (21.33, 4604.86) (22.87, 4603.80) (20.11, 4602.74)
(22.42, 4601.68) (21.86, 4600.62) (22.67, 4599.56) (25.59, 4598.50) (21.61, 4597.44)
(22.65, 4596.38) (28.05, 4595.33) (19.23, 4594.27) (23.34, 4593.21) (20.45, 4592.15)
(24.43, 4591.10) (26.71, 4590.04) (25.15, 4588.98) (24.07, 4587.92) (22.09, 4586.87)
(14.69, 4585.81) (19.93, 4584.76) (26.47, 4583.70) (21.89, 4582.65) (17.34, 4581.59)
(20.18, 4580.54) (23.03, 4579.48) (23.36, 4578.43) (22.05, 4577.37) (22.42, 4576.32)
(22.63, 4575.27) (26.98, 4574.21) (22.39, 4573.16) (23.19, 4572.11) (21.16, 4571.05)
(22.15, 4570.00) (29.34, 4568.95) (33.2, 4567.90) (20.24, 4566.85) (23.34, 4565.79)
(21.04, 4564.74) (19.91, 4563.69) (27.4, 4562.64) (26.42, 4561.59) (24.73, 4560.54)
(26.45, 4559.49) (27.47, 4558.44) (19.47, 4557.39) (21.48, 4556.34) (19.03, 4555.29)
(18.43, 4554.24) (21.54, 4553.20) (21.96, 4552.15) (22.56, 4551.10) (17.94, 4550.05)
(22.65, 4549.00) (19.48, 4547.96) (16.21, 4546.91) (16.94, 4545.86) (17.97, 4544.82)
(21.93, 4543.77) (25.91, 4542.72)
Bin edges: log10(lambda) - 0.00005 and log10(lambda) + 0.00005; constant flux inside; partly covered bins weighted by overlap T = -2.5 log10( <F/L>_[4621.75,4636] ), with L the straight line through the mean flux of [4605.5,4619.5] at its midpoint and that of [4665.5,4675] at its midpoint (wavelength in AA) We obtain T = 0.04 mag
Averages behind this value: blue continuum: 23.6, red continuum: 21.7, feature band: 22.2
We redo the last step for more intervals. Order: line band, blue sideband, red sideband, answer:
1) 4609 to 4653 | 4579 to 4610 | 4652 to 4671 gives 0.03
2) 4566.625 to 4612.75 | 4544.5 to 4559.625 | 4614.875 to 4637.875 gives -0.07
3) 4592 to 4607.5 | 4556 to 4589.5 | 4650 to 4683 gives 0.04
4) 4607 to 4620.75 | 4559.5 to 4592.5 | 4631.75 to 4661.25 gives -0.06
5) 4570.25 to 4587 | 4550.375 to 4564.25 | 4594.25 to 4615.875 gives 0.05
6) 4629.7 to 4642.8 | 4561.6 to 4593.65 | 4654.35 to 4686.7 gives 0.08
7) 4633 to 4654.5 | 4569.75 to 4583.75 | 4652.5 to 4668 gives 0.11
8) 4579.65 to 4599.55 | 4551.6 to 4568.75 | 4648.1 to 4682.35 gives 0.04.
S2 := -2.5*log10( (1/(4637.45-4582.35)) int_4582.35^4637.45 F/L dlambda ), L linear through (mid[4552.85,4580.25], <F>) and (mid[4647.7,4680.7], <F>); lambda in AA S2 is 0.02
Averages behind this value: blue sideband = 23.4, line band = 22.8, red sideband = 23.1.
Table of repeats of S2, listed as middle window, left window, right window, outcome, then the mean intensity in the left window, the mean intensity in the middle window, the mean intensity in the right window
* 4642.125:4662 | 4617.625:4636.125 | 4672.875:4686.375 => -0.01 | 22.7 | 23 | 22.8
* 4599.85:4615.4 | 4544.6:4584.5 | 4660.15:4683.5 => -0.01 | 22.4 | 23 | 23.1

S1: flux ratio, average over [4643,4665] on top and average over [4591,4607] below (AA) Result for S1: 1.03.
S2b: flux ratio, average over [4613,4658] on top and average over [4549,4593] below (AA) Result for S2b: 0.97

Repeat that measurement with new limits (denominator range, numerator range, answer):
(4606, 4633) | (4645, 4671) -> 0.98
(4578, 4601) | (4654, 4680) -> 1.05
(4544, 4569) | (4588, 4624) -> 1.05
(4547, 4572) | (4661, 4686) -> 1.00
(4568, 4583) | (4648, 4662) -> 1.02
